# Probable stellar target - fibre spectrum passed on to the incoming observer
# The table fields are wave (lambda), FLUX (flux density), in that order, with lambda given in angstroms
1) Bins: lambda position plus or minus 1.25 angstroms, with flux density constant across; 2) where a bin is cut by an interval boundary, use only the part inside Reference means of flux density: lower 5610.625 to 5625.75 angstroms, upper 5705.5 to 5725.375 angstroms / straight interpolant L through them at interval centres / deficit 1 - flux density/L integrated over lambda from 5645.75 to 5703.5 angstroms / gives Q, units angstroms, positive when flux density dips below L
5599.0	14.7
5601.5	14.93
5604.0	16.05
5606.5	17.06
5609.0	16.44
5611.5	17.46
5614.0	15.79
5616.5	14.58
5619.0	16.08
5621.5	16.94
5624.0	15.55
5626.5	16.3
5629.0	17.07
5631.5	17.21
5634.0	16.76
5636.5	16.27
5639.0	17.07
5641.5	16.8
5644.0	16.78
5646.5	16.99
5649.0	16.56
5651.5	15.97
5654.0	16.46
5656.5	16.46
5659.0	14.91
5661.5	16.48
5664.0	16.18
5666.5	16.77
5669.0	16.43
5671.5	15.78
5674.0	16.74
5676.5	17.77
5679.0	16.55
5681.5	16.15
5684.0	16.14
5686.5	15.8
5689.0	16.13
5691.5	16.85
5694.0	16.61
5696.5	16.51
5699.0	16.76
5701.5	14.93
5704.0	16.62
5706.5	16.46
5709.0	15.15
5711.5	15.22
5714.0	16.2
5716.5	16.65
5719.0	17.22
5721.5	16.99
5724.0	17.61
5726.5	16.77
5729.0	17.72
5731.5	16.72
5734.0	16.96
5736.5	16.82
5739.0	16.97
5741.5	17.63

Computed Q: -0.3 angstroms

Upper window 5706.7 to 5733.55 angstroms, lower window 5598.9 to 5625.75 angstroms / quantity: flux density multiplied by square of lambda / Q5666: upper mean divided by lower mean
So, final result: 1.1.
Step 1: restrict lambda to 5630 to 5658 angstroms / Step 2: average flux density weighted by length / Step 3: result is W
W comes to 16.7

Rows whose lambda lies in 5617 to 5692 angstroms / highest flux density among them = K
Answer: 17.77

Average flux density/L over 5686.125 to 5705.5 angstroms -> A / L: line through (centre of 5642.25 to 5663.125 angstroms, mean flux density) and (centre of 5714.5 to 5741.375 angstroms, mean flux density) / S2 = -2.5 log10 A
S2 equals 0.03 mag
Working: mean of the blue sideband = 16.3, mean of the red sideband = 17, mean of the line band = 16.3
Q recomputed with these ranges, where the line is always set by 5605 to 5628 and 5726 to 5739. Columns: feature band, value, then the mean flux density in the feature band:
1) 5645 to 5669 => 0.3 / 16.3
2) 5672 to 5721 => 1.3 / 16.3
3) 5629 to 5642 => -0.4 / 16.8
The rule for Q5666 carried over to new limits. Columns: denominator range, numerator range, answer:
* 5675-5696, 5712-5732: 1.04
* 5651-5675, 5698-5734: 1.04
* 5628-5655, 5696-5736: 1.02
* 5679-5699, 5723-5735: 1.06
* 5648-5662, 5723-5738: 1.09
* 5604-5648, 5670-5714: 1.01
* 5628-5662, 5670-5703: 1.00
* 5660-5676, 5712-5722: 1.03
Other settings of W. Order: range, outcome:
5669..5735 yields 16.5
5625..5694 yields 16.5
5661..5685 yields 16.5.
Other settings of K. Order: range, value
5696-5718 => 16.76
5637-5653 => 17.07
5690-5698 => 16.85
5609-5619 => 17.46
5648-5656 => 16.56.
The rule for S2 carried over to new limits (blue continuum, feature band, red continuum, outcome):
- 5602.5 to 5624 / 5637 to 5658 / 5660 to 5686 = -0.015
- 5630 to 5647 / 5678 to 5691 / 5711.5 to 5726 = 0.041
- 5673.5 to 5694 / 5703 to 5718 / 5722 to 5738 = 0.052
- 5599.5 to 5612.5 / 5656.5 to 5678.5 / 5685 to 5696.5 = -0.004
